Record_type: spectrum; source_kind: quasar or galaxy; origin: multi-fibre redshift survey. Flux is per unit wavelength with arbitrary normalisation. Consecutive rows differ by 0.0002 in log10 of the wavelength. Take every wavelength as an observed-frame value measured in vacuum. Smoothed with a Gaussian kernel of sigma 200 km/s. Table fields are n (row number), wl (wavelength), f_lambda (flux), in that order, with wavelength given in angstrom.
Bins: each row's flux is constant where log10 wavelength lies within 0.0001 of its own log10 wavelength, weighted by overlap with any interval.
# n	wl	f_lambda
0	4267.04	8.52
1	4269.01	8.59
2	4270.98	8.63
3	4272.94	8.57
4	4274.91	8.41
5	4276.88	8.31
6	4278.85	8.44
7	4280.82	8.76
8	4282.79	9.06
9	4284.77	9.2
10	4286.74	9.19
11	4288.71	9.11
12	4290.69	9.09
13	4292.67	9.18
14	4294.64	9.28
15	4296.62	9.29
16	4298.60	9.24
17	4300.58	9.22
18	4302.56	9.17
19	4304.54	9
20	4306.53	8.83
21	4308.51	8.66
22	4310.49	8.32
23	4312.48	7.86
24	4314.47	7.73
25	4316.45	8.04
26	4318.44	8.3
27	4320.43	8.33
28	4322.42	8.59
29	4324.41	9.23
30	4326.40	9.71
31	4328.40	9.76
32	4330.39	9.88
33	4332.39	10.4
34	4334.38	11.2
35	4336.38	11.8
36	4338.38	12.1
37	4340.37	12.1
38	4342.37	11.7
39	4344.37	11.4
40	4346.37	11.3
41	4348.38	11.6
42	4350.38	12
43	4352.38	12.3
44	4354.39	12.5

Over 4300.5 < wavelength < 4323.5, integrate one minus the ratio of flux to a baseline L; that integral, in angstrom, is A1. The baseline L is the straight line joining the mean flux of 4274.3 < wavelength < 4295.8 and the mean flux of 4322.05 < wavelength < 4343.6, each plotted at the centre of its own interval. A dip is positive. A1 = 3.3 angstrom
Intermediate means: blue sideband 8.92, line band 8.48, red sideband 10.7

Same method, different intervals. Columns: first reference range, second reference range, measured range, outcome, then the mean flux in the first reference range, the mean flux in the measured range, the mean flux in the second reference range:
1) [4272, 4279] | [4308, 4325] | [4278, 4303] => -2.1 angstrom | 8.43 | 9.1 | 8.31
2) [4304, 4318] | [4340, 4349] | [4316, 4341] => 0.3 angstrom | 8.32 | 9.97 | 11.6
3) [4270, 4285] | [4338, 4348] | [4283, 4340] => 5.0 angstrom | 8.65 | 9.31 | 11.7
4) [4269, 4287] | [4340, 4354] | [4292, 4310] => 1.2 angstrom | 8.7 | 9.08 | 11.8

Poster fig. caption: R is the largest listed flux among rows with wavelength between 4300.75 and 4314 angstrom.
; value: 9.17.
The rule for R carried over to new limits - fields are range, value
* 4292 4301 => 9.29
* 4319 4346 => 12.1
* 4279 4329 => 9.76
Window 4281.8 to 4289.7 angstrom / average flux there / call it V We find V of 9.14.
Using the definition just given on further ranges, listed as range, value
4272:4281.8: 8.5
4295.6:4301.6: 9.25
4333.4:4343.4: 11.8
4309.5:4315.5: 7.97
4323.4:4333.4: 9.8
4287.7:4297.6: 9.19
